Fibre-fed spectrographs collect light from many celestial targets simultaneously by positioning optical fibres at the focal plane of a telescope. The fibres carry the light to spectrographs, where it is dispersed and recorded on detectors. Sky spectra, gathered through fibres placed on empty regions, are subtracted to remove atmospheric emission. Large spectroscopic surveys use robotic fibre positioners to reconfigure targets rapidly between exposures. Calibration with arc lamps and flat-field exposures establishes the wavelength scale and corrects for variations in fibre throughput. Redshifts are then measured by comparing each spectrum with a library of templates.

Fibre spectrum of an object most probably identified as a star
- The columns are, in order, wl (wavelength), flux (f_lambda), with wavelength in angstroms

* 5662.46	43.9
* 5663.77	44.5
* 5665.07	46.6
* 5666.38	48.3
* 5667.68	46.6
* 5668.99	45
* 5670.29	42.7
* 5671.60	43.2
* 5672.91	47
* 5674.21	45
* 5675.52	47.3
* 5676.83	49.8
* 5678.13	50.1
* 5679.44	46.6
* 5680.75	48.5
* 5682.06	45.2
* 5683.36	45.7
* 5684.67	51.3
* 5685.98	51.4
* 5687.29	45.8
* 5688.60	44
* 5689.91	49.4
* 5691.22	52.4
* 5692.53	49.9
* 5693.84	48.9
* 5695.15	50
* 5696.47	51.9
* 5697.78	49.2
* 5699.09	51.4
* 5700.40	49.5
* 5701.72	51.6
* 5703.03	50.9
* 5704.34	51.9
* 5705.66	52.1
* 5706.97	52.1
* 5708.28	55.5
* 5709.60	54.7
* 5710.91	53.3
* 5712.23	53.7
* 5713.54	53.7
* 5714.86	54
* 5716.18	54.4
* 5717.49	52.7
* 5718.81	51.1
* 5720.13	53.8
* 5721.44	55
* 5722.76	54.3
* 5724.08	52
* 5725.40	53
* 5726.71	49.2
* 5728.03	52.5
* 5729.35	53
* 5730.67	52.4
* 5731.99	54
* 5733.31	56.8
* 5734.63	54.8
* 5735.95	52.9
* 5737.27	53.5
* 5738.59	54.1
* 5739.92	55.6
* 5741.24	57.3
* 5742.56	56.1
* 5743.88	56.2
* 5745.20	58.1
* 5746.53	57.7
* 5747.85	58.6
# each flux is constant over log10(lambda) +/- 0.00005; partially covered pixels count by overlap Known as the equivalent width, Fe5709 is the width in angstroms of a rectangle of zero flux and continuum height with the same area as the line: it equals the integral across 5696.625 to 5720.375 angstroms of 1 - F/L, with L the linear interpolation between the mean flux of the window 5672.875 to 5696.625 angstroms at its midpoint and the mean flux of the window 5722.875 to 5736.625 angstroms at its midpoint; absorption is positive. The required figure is -0.7 angstroms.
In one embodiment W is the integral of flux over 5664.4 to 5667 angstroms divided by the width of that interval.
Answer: 47.4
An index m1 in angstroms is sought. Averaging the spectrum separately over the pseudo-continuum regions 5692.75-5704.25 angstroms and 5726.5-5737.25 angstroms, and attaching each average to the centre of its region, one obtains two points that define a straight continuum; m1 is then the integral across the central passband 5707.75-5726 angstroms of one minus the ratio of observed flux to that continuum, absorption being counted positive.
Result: -0.6 angstroms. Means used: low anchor 50.5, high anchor 53.4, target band 53.6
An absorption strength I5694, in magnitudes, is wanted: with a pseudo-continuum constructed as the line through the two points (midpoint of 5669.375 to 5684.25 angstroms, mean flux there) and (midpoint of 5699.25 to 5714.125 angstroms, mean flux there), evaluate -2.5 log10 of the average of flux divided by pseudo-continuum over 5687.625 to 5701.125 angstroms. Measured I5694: 0.01 mag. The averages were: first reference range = 46.5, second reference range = 52.6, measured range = 49.6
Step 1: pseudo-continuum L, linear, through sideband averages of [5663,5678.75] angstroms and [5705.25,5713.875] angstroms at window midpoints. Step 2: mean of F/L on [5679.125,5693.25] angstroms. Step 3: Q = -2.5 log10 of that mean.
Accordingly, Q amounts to 0.02 mag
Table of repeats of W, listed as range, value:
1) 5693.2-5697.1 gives 50.2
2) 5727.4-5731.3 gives 52.6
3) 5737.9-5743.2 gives 55.7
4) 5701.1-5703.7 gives 51.4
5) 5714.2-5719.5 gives 53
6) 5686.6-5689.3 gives 45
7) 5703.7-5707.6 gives 52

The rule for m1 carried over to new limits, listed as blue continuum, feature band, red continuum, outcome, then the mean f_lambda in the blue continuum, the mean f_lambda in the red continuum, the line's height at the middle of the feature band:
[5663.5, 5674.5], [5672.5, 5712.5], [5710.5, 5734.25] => -0.8 angstroms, 45.5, 53.3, 48.9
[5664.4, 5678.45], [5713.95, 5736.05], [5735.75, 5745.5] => 0.1 angstroms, 46.4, 55.5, 53.5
